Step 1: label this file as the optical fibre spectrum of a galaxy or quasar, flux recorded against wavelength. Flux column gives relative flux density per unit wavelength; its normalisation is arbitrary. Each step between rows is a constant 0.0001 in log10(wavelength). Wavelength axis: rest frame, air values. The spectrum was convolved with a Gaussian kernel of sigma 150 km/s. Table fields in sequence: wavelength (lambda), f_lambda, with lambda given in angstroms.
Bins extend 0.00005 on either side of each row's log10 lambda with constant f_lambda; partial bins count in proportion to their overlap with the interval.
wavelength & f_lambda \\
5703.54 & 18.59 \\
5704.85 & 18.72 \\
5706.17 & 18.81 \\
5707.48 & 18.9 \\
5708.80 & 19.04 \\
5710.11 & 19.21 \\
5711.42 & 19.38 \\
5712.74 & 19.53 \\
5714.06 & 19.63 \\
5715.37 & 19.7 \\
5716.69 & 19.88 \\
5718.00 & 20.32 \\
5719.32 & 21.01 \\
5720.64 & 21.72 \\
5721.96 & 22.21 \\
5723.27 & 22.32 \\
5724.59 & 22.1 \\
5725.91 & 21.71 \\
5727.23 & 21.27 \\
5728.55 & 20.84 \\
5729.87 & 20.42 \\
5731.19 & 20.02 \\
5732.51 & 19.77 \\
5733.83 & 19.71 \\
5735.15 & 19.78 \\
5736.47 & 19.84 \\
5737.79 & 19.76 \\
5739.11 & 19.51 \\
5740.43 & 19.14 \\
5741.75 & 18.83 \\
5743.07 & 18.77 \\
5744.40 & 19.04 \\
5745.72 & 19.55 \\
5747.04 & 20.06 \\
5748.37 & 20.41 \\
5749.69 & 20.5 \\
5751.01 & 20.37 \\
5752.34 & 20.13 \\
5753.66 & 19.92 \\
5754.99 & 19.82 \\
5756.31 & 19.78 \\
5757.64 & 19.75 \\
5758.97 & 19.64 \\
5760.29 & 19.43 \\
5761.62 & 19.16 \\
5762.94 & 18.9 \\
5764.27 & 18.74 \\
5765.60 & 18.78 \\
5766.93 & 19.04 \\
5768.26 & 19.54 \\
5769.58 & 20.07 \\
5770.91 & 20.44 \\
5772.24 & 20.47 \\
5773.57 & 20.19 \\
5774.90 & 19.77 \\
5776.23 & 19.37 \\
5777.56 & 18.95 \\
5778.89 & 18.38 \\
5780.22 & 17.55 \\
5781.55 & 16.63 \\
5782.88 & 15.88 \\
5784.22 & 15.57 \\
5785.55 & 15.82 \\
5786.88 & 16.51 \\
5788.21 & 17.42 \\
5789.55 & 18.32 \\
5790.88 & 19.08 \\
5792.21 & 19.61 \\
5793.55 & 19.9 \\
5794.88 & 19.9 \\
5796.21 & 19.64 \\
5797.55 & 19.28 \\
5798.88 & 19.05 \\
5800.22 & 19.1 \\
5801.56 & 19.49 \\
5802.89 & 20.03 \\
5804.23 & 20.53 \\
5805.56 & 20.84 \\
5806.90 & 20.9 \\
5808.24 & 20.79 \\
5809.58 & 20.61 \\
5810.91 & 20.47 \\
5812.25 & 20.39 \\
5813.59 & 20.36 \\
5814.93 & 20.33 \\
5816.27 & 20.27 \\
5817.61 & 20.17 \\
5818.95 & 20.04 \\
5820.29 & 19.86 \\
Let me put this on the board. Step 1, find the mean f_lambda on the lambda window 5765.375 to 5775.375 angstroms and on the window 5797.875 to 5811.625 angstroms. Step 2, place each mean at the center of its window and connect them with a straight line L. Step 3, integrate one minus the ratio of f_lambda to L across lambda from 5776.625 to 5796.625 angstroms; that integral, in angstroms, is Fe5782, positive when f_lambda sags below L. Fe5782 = 2.05 angstroms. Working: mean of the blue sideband 19.8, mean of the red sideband 20.2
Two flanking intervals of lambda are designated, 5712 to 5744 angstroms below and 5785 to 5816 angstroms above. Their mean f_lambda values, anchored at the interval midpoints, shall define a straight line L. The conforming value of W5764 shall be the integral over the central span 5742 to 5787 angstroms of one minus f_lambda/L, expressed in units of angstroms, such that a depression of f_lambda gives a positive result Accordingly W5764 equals 1.9 angstroms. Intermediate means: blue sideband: 20.3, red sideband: 19.5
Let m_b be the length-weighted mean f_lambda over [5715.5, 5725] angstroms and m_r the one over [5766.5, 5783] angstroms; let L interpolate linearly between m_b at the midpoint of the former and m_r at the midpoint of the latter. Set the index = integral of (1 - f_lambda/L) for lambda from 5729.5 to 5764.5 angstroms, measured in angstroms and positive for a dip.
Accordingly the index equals 0.9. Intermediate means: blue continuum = 21.3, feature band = 19.7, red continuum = 19.1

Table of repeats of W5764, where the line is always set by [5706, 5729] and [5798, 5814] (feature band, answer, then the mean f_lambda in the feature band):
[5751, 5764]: 0.5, 19.6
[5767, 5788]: 2.0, 18.3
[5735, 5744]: 0.5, 19.3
